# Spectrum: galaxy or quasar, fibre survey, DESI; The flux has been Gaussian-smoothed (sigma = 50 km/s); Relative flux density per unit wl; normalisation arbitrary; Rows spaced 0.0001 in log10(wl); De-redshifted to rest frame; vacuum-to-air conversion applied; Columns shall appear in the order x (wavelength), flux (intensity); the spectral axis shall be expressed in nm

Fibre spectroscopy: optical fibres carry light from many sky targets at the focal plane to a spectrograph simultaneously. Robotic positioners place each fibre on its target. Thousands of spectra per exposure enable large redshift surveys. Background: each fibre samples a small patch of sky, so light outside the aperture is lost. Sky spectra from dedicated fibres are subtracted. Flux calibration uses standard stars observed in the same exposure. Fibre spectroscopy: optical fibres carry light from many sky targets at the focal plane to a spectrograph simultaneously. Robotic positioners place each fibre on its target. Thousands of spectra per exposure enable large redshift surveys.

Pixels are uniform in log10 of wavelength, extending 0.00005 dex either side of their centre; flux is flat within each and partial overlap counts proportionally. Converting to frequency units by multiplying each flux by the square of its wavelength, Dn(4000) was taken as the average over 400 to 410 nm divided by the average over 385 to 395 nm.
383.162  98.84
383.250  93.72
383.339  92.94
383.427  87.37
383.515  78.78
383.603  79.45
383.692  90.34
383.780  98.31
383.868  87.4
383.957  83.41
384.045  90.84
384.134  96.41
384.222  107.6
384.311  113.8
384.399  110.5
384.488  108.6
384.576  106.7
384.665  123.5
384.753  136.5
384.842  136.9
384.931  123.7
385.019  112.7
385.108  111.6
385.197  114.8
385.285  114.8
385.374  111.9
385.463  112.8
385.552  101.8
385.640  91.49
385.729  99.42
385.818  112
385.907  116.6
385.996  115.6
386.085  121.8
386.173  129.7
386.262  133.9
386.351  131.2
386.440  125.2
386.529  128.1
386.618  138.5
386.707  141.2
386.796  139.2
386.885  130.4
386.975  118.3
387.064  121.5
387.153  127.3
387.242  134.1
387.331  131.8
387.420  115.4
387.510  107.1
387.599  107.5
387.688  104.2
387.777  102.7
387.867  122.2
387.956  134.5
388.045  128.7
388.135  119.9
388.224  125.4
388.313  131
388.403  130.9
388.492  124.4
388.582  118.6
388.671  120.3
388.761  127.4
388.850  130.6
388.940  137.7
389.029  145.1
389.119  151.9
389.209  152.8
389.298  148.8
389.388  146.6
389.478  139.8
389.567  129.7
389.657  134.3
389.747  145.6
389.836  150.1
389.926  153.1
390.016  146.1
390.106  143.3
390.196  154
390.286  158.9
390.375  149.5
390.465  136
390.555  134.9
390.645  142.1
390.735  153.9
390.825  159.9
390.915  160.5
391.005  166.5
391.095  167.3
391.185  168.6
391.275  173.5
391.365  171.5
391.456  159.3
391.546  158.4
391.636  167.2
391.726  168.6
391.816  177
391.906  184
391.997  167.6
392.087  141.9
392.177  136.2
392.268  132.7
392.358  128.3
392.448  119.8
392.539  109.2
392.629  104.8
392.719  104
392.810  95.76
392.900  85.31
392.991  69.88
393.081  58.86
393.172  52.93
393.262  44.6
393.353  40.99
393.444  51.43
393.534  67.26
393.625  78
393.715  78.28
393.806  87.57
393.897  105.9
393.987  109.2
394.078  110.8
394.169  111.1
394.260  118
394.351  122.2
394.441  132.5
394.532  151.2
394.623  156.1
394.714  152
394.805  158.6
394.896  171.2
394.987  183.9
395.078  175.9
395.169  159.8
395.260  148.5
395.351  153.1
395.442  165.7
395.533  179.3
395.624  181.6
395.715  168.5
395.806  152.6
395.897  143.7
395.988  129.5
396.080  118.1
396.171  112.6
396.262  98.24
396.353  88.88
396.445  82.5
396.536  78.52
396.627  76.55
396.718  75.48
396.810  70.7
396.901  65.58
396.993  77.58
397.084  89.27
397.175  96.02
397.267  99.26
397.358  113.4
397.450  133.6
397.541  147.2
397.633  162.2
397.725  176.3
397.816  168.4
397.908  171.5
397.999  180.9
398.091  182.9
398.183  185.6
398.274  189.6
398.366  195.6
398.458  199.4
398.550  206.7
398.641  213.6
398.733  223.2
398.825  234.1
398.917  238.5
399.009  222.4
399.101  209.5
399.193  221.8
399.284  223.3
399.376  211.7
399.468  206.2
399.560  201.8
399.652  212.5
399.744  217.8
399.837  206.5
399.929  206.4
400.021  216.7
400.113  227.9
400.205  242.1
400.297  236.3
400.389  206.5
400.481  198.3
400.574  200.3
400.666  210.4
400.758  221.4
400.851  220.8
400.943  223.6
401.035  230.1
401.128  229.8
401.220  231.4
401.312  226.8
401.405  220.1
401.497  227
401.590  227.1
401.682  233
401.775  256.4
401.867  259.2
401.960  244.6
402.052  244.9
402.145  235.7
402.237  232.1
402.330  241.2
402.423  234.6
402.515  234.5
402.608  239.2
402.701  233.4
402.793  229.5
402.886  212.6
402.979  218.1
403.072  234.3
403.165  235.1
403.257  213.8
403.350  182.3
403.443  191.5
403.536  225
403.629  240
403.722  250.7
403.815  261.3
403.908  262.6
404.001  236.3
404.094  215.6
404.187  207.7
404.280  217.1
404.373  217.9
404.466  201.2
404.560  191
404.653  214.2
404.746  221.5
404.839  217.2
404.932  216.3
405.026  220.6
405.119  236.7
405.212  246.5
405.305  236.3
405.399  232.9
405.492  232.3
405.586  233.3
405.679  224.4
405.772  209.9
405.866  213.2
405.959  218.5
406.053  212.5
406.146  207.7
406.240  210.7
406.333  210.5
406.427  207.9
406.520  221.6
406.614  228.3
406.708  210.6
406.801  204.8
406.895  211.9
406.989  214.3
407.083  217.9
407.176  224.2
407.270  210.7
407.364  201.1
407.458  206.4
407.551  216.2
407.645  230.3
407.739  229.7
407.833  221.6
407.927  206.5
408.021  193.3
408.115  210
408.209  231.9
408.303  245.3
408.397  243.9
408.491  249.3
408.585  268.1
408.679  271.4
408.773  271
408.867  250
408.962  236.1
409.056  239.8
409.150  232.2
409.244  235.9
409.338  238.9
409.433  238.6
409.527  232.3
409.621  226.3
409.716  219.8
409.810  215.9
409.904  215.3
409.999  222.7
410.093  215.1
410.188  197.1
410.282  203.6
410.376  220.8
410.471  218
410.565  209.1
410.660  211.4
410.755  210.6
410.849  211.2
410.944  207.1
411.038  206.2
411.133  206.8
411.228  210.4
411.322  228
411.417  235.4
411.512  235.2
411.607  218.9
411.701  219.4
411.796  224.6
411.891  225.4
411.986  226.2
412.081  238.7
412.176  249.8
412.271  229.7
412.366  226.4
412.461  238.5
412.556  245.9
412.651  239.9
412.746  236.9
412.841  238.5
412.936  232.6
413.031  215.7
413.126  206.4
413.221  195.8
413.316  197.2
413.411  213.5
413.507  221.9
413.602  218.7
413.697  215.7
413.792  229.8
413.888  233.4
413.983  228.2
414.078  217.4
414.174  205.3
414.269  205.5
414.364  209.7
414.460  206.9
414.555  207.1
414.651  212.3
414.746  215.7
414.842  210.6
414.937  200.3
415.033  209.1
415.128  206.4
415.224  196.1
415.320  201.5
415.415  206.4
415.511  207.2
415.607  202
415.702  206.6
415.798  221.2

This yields 1.91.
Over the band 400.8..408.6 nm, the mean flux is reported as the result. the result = 225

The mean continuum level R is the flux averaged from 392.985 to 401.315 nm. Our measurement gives 157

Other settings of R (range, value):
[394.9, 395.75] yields 169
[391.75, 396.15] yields 125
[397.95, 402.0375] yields 218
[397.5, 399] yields 193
